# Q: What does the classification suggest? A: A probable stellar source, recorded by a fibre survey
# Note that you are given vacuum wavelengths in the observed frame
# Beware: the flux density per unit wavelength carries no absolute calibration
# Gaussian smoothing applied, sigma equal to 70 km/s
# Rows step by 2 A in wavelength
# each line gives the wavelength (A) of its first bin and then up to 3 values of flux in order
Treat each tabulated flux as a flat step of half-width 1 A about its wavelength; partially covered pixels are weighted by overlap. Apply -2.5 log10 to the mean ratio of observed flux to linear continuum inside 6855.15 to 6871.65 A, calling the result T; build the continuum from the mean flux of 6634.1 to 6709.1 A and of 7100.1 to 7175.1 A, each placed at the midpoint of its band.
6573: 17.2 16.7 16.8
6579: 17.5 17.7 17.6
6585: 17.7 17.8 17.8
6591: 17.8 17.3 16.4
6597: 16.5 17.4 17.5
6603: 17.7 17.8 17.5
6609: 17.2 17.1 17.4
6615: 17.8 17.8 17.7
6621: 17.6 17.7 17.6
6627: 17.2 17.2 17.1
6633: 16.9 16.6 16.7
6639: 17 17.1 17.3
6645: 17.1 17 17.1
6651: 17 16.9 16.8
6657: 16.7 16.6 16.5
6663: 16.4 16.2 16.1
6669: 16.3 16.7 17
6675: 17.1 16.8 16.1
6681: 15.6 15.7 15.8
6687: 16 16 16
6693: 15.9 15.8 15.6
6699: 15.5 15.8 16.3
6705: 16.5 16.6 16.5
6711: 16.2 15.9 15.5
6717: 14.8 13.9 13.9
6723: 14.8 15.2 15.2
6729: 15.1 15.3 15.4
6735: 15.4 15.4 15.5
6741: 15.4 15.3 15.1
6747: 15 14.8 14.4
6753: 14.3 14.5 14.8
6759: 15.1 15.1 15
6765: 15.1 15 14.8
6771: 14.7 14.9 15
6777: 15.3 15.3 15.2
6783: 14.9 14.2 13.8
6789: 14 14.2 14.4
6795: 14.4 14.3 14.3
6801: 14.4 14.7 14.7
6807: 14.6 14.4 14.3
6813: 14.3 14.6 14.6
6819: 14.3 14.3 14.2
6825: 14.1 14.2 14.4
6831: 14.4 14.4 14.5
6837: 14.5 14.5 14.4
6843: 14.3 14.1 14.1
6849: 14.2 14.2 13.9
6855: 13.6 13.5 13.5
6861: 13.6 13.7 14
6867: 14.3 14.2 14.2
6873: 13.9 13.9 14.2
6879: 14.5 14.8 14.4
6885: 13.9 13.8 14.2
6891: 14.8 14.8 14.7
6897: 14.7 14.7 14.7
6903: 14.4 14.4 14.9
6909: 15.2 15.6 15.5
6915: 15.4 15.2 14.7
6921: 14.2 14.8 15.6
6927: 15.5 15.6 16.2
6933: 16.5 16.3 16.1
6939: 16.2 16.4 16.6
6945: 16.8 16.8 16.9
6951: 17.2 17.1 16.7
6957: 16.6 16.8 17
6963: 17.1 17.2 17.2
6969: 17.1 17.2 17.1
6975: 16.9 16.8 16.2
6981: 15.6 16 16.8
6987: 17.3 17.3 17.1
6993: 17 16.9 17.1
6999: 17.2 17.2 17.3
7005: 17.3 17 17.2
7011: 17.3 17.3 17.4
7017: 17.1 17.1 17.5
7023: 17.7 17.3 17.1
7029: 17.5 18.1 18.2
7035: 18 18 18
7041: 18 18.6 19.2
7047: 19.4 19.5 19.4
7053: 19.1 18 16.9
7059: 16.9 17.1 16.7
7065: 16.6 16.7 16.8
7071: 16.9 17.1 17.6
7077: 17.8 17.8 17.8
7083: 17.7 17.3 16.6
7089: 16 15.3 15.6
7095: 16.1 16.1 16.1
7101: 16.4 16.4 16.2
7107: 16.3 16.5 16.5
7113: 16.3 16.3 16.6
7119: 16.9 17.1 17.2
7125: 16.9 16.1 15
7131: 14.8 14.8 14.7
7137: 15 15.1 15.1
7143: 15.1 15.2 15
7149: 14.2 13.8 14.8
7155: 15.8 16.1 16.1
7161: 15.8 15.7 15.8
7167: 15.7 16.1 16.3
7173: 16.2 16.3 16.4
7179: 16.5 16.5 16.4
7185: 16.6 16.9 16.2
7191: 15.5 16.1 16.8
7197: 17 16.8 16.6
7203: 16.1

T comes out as 0.168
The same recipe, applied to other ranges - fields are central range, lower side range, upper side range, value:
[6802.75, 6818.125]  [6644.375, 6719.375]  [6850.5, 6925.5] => 0.044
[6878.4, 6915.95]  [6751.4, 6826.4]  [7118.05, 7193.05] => 0.017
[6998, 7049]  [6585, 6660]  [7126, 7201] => -0.102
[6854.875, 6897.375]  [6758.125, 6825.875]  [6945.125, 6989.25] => 0.112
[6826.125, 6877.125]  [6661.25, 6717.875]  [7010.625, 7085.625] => 0.192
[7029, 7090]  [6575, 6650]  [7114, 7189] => -0.106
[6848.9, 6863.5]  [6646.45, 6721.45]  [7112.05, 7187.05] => 0.166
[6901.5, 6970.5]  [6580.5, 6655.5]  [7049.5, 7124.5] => 0.064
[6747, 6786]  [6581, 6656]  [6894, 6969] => 0.122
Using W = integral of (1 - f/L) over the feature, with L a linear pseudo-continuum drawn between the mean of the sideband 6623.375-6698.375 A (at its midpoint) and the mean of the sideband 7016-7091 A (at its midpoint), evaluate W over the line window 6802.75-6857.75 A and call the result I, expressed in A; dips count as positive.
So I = 8.8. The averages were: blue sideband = 16.6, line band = 14.3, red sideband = 17.6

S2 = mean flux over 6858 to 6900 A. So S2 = 14.2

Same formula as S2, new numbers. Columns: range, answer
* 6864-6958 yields 15.2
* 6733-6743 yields 15.4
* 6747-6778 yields 14.9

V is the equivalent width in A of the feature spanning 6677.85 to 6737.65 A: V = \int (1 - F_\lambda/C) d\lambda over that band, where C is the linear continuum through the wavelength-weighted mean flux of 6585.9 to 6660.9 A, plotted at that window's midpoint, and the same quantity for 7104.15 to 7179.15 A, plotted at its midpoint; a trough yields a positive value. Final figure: 4.9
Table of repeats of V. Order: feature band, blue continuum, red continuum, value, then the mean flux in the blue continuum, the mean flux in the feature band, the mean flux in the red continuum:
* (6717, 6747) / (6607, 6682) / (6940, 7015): 3.4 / 17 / 15.1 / 16.9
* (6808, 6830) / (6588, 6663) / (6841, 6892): 0.5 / 17.2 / 14.3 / 14.1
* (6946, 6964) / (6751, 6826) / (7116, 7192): -2.1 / 14.6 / 16.9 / 15.8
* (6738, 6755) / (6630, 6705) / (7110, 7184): 1.5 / 16.5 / 14.9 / 15.8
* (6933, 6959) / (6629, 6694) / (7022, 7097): 0.9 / 16.6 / 16.6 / 17.5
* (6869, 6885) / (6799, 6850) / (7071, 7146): 0.5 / 14.4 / 14.2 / 16.3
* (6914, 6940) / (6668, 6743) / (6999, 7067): 2.3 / 15.7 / 15.6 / 17.7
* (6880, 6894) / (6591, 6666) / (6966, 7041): 2.3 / 17.1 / 14.4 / 17.2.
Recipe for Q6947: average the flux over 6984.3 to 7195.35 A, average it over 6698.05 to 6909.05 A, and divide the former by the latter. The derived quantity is 1.14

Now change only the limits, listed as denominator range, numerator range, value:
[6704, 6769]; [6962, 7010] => 1.12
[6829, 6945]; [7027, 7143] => 1.15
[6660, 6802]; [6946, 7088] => 1.13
